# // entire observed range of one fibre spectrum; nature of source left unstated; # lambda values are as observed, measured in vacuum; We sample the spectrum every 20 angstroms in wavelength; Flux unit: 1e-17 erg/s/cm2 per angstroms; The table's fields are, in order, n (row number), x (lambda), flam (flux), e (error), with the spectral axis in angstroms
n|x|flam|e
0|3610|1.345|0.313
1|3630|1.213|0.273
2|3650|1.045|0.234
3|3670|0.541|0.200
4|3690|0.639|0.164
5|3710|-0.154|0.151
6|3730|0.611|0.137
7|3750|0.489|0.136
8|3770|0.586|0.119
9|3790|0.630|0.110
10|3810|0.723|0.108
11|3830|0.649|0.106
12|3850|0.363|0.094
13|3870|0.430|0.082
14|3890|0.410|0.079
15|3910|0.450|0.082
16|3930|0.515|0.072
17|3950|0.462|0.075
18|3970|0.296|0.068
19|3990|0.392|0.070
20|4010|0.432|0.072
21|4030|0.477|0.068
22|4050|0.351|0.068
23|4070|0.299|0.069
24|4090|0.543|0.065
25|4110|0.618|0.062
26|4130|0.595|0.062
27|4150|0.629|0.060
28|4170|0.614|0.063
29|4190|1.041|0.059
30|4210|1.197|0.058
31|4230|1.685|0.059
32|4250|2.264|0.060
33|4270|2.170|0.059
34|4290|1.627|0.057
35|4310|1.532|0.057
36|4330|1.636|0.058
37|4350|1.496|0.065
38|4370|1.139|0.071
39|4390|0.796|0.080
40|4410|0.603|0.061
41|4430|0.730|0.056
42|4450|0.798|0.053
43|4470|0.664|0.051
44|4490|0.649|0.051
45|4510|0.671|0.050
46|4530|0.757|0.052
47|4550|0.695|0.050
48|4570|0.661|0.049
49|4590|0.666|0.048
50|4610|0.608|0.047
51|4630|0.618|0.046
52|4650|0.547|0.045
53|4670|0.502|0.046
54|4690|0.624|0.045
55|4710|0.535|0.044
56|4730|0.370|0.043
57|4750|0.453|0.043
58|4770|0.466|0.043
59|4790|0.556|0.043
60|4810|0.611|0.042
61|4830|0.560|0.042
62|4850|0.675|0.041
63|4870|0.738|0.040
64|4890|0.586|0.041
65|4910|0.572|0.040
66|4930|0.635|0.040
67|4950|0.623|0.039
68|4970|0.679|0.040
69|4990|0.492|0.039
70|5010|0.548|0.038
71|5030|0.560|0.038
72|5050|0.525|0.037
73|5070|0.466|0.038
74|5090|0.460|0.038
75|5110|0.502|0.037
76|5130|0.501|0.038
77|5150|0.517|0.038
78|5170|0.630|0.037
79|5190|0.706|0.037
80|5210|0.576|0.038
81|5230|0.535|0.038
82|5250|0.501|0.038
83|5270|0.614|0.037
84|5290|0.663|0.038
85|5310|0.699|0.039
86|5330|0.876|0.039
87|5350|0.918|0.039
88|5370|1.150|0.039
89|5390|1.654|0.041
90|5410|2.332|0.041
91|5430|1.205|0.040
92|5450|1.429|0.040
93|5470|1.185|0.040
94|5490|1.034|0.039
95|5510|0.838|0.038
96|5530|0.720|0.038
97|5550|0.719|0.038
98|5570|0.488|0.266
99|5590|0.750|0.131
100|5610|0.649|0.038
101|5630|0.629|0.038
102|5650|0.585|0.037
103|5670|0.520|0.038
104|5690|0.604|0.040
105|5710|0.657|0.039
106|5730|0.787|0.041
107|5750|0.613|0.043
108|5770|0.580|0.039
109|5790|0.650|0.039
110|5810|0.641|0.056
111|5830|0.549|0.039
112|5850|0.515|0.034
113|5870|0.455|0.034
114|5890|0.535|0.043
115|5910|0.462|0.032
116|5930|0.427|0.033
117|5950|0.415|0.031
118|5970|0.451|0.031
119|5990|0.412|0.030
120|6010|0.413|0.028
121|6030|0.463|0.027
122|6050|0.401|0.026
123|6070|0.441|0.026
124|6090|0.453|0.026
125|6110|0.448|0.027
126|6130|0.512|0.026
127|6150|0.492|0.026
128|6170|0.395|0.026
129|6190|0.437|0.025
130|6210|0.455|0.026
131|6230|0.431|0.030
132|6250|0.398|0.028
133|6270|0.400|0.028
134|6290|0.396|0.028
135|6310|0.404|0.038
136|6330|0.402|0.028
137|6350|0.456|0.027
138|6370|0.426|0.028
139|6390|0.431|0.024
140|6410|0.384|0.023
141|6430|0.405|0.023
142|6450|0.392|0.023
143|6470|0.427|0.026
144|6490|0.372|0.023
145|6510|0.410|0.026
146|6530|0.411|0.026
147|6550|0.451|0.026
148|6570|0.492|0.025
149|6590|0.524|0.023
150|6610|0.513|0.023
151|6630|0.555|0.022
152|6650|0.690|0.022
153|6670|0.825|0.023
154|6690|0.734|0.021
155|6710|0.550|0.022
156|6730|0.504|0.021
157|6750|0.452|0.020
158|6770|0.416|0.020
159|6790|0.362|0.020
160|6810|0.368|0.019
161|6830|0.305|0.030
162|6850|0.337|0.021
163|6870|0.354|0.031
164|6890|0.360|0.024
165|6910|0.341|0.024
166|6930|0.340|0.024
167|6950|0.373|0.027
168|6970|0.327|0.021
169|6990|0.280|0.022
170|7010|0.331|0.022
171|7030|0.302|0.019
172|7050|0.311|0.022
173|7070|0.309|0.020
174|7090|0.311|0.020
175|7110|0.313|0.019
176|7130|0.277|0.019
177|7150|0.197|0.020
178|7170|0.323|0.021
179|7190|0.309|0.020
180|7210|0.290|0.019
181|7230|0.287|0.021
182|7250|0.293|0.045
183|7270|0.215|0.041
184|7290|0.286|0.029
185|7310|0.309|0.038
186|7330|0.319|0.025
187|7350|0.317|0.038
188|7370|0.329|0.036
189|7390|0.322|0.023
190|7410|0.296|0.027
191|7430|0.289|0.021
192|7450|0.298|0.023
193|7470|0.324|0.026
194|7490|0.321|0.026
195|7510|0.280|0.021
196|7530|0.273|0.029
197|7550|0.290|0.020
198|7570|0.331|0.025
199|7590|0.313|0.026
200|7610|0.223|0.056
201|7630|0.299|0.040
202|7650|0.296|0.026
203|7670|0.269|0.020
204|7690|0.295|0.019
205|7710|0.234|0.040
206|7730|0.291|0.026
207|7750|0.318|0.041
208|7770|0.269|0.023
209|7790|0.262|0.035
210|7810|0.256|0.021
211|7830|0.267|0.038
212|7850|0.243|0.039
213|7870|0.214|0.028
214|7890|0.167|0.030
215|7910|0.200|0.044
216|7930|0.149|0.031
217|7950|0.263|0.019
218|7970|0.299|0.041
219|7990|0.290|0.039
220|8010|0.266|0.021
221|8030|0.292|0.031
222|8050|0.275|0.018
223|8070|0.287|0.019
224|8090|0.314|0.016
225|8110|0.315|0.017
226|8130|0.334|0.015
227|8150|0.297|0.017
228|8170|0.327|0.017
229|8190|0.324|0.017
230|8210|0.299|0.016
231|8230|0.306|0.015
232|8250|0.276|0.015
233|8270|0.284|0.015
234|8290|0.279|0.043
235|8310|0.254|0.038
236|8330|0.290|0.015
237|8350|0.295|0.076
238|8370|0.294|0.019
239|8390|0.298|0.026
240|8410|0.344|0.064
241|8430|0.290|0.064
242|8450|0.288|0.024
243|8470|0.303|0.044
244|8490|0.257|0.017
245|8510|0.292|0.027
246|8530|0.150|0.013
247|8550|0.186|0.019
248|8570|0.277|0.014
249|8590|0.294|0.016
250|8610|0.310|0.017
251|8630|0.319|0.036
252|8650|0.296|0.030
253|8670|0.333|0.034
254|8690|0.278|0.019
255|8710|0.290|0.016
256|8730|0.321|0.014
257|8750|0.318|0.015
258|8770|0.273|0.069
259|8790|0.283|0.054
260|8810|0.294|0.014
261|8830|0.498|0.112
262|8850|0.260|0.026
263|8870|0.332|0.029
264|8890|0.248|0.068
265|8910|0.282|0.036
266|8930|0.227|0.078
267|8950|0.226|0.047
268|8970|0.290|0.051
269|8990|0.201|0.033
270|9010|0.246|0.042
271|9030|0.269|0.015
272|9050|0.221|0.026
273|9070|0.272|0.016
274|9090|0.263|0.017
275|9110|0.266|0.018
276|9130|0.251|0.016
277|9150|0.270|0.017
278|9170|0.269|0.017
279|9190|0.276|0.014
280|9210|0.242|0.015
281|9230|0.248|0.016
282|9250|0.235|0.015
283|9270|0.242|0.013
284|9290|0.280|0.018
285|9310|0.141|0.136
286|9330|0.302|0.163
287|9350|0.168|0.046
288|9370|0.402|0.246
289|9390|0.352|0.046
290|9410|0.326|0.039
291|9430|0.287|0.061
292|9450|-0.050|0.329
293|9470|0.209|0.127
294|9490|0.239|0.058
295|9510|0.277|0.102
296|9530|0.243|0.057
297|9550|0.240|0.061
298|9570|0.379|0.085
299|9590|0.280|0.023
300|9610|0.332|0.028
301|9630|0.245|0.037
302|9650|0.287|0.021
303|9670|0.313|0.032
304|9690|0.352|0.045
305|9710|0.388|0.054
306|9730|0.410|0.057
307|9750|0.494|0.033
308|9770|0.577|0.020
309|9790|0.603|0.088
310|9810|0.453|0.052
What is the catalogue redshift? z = 2.49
